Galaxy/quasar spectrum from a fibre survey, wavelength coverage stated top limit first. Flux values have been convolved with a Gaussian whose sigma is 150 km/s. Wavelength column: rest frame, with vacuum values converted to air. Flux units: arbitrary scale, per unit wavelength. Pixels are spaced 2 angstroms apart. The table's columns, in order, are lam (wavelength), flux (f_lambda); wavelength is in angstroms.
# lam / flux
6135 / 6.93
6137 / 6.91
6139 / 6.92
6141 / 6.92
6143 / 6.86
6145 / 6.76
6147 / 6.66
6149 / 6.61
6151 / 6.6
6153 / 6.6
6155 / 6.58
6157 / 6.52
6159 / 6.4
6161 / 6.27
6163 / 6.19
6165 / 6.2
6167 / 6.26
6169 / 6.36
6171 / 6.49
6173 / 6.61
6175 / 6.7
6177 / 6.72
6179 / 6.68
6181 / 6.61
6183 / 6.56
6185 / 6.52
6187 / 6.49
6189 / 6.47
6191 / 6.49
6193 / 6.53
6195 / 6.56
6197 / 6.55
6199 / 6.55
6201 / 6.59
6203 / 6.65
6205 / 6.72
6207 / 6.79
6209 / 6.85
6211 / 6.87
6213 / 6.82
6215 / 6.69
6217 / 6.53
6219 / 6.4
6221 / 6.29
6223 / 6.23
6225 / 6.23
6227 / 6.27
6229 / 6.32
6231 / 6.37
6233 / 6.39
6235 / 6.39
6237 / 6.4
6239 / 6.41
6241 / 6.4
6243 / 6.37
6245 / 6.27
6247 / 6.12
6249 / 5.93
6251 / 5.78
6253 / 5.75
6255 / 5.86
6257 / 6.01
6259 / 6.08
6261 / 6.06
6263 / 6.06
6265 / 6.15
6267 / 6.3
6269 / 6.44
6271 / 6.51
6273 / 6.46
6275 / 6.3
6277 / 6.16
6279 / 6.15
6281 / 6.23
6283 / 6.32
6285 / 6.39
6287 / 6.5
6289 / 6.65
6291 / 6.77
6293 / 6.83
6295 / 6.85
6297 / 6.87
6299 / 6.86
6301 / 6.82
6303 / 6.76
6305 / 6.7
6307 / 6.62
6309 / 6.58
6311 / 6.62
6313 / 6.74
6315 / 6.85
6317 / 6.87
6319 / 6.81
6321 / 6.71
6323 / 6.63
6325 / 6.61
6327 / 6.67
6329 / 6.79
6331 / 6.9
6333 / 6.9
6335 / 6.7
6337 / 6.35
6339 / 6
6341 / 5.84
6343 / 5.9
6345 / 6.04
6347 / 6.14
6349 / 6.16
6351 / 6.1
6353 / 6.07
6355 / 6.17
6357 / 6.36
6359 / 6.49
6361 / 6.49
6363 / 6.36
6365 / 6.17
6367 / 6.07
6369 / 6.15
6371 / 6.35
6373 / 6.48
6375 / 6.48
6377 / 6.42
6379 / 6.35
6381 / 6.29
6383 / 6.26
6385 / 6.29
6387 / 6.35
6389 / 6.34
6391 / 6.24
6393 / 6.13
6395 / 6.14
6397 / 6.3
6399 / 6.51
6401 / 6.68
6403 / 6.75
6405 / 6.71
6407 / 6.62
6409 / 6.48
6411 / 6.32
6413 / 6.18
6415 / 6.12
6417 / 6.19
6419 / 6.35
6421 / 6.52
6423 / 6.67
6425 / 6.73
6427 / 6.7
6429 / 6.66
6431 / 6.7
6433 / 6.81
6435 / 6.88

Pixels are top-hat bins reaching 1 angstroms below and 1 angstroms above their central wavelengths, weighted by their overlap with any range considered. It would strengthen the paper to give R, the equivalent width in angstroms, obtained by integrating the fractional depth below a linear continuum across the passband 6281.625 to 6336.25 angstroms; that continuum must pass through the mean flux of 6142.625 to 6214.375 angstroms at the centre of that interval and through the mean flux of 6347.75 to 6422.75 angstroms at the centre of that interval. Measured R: -2.4 angstroms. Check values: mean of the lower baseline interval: 6.57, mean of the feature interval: 6.71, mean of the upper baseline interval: 6.34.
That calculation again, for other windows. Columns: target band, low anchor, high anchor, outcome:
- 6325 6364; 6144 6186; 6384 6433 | 0.8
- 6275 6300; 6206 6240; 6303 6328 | 0.4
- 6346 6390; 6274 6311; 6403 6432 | 1.7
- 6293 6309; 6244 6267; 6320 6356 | -1.4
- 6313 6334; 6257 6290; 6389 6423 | -1.5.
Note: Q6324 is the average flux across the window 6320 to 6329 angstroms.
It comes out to 6.67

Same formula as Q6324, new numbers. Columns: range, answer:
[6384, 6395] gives 6.26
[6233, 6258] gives 6.15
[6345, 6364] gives 6.25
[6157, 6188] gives 6.47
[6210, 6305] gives 6.38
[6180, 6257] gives 6.42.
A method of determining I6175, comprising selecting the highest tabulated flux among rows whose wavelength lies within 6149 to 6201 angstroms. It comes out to 6.72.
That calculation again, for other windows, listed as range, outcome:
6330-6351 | 6.9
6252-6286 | 6.51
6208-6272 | 6.87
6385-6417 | 6.75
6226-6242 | 6.41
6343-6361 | 6.49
